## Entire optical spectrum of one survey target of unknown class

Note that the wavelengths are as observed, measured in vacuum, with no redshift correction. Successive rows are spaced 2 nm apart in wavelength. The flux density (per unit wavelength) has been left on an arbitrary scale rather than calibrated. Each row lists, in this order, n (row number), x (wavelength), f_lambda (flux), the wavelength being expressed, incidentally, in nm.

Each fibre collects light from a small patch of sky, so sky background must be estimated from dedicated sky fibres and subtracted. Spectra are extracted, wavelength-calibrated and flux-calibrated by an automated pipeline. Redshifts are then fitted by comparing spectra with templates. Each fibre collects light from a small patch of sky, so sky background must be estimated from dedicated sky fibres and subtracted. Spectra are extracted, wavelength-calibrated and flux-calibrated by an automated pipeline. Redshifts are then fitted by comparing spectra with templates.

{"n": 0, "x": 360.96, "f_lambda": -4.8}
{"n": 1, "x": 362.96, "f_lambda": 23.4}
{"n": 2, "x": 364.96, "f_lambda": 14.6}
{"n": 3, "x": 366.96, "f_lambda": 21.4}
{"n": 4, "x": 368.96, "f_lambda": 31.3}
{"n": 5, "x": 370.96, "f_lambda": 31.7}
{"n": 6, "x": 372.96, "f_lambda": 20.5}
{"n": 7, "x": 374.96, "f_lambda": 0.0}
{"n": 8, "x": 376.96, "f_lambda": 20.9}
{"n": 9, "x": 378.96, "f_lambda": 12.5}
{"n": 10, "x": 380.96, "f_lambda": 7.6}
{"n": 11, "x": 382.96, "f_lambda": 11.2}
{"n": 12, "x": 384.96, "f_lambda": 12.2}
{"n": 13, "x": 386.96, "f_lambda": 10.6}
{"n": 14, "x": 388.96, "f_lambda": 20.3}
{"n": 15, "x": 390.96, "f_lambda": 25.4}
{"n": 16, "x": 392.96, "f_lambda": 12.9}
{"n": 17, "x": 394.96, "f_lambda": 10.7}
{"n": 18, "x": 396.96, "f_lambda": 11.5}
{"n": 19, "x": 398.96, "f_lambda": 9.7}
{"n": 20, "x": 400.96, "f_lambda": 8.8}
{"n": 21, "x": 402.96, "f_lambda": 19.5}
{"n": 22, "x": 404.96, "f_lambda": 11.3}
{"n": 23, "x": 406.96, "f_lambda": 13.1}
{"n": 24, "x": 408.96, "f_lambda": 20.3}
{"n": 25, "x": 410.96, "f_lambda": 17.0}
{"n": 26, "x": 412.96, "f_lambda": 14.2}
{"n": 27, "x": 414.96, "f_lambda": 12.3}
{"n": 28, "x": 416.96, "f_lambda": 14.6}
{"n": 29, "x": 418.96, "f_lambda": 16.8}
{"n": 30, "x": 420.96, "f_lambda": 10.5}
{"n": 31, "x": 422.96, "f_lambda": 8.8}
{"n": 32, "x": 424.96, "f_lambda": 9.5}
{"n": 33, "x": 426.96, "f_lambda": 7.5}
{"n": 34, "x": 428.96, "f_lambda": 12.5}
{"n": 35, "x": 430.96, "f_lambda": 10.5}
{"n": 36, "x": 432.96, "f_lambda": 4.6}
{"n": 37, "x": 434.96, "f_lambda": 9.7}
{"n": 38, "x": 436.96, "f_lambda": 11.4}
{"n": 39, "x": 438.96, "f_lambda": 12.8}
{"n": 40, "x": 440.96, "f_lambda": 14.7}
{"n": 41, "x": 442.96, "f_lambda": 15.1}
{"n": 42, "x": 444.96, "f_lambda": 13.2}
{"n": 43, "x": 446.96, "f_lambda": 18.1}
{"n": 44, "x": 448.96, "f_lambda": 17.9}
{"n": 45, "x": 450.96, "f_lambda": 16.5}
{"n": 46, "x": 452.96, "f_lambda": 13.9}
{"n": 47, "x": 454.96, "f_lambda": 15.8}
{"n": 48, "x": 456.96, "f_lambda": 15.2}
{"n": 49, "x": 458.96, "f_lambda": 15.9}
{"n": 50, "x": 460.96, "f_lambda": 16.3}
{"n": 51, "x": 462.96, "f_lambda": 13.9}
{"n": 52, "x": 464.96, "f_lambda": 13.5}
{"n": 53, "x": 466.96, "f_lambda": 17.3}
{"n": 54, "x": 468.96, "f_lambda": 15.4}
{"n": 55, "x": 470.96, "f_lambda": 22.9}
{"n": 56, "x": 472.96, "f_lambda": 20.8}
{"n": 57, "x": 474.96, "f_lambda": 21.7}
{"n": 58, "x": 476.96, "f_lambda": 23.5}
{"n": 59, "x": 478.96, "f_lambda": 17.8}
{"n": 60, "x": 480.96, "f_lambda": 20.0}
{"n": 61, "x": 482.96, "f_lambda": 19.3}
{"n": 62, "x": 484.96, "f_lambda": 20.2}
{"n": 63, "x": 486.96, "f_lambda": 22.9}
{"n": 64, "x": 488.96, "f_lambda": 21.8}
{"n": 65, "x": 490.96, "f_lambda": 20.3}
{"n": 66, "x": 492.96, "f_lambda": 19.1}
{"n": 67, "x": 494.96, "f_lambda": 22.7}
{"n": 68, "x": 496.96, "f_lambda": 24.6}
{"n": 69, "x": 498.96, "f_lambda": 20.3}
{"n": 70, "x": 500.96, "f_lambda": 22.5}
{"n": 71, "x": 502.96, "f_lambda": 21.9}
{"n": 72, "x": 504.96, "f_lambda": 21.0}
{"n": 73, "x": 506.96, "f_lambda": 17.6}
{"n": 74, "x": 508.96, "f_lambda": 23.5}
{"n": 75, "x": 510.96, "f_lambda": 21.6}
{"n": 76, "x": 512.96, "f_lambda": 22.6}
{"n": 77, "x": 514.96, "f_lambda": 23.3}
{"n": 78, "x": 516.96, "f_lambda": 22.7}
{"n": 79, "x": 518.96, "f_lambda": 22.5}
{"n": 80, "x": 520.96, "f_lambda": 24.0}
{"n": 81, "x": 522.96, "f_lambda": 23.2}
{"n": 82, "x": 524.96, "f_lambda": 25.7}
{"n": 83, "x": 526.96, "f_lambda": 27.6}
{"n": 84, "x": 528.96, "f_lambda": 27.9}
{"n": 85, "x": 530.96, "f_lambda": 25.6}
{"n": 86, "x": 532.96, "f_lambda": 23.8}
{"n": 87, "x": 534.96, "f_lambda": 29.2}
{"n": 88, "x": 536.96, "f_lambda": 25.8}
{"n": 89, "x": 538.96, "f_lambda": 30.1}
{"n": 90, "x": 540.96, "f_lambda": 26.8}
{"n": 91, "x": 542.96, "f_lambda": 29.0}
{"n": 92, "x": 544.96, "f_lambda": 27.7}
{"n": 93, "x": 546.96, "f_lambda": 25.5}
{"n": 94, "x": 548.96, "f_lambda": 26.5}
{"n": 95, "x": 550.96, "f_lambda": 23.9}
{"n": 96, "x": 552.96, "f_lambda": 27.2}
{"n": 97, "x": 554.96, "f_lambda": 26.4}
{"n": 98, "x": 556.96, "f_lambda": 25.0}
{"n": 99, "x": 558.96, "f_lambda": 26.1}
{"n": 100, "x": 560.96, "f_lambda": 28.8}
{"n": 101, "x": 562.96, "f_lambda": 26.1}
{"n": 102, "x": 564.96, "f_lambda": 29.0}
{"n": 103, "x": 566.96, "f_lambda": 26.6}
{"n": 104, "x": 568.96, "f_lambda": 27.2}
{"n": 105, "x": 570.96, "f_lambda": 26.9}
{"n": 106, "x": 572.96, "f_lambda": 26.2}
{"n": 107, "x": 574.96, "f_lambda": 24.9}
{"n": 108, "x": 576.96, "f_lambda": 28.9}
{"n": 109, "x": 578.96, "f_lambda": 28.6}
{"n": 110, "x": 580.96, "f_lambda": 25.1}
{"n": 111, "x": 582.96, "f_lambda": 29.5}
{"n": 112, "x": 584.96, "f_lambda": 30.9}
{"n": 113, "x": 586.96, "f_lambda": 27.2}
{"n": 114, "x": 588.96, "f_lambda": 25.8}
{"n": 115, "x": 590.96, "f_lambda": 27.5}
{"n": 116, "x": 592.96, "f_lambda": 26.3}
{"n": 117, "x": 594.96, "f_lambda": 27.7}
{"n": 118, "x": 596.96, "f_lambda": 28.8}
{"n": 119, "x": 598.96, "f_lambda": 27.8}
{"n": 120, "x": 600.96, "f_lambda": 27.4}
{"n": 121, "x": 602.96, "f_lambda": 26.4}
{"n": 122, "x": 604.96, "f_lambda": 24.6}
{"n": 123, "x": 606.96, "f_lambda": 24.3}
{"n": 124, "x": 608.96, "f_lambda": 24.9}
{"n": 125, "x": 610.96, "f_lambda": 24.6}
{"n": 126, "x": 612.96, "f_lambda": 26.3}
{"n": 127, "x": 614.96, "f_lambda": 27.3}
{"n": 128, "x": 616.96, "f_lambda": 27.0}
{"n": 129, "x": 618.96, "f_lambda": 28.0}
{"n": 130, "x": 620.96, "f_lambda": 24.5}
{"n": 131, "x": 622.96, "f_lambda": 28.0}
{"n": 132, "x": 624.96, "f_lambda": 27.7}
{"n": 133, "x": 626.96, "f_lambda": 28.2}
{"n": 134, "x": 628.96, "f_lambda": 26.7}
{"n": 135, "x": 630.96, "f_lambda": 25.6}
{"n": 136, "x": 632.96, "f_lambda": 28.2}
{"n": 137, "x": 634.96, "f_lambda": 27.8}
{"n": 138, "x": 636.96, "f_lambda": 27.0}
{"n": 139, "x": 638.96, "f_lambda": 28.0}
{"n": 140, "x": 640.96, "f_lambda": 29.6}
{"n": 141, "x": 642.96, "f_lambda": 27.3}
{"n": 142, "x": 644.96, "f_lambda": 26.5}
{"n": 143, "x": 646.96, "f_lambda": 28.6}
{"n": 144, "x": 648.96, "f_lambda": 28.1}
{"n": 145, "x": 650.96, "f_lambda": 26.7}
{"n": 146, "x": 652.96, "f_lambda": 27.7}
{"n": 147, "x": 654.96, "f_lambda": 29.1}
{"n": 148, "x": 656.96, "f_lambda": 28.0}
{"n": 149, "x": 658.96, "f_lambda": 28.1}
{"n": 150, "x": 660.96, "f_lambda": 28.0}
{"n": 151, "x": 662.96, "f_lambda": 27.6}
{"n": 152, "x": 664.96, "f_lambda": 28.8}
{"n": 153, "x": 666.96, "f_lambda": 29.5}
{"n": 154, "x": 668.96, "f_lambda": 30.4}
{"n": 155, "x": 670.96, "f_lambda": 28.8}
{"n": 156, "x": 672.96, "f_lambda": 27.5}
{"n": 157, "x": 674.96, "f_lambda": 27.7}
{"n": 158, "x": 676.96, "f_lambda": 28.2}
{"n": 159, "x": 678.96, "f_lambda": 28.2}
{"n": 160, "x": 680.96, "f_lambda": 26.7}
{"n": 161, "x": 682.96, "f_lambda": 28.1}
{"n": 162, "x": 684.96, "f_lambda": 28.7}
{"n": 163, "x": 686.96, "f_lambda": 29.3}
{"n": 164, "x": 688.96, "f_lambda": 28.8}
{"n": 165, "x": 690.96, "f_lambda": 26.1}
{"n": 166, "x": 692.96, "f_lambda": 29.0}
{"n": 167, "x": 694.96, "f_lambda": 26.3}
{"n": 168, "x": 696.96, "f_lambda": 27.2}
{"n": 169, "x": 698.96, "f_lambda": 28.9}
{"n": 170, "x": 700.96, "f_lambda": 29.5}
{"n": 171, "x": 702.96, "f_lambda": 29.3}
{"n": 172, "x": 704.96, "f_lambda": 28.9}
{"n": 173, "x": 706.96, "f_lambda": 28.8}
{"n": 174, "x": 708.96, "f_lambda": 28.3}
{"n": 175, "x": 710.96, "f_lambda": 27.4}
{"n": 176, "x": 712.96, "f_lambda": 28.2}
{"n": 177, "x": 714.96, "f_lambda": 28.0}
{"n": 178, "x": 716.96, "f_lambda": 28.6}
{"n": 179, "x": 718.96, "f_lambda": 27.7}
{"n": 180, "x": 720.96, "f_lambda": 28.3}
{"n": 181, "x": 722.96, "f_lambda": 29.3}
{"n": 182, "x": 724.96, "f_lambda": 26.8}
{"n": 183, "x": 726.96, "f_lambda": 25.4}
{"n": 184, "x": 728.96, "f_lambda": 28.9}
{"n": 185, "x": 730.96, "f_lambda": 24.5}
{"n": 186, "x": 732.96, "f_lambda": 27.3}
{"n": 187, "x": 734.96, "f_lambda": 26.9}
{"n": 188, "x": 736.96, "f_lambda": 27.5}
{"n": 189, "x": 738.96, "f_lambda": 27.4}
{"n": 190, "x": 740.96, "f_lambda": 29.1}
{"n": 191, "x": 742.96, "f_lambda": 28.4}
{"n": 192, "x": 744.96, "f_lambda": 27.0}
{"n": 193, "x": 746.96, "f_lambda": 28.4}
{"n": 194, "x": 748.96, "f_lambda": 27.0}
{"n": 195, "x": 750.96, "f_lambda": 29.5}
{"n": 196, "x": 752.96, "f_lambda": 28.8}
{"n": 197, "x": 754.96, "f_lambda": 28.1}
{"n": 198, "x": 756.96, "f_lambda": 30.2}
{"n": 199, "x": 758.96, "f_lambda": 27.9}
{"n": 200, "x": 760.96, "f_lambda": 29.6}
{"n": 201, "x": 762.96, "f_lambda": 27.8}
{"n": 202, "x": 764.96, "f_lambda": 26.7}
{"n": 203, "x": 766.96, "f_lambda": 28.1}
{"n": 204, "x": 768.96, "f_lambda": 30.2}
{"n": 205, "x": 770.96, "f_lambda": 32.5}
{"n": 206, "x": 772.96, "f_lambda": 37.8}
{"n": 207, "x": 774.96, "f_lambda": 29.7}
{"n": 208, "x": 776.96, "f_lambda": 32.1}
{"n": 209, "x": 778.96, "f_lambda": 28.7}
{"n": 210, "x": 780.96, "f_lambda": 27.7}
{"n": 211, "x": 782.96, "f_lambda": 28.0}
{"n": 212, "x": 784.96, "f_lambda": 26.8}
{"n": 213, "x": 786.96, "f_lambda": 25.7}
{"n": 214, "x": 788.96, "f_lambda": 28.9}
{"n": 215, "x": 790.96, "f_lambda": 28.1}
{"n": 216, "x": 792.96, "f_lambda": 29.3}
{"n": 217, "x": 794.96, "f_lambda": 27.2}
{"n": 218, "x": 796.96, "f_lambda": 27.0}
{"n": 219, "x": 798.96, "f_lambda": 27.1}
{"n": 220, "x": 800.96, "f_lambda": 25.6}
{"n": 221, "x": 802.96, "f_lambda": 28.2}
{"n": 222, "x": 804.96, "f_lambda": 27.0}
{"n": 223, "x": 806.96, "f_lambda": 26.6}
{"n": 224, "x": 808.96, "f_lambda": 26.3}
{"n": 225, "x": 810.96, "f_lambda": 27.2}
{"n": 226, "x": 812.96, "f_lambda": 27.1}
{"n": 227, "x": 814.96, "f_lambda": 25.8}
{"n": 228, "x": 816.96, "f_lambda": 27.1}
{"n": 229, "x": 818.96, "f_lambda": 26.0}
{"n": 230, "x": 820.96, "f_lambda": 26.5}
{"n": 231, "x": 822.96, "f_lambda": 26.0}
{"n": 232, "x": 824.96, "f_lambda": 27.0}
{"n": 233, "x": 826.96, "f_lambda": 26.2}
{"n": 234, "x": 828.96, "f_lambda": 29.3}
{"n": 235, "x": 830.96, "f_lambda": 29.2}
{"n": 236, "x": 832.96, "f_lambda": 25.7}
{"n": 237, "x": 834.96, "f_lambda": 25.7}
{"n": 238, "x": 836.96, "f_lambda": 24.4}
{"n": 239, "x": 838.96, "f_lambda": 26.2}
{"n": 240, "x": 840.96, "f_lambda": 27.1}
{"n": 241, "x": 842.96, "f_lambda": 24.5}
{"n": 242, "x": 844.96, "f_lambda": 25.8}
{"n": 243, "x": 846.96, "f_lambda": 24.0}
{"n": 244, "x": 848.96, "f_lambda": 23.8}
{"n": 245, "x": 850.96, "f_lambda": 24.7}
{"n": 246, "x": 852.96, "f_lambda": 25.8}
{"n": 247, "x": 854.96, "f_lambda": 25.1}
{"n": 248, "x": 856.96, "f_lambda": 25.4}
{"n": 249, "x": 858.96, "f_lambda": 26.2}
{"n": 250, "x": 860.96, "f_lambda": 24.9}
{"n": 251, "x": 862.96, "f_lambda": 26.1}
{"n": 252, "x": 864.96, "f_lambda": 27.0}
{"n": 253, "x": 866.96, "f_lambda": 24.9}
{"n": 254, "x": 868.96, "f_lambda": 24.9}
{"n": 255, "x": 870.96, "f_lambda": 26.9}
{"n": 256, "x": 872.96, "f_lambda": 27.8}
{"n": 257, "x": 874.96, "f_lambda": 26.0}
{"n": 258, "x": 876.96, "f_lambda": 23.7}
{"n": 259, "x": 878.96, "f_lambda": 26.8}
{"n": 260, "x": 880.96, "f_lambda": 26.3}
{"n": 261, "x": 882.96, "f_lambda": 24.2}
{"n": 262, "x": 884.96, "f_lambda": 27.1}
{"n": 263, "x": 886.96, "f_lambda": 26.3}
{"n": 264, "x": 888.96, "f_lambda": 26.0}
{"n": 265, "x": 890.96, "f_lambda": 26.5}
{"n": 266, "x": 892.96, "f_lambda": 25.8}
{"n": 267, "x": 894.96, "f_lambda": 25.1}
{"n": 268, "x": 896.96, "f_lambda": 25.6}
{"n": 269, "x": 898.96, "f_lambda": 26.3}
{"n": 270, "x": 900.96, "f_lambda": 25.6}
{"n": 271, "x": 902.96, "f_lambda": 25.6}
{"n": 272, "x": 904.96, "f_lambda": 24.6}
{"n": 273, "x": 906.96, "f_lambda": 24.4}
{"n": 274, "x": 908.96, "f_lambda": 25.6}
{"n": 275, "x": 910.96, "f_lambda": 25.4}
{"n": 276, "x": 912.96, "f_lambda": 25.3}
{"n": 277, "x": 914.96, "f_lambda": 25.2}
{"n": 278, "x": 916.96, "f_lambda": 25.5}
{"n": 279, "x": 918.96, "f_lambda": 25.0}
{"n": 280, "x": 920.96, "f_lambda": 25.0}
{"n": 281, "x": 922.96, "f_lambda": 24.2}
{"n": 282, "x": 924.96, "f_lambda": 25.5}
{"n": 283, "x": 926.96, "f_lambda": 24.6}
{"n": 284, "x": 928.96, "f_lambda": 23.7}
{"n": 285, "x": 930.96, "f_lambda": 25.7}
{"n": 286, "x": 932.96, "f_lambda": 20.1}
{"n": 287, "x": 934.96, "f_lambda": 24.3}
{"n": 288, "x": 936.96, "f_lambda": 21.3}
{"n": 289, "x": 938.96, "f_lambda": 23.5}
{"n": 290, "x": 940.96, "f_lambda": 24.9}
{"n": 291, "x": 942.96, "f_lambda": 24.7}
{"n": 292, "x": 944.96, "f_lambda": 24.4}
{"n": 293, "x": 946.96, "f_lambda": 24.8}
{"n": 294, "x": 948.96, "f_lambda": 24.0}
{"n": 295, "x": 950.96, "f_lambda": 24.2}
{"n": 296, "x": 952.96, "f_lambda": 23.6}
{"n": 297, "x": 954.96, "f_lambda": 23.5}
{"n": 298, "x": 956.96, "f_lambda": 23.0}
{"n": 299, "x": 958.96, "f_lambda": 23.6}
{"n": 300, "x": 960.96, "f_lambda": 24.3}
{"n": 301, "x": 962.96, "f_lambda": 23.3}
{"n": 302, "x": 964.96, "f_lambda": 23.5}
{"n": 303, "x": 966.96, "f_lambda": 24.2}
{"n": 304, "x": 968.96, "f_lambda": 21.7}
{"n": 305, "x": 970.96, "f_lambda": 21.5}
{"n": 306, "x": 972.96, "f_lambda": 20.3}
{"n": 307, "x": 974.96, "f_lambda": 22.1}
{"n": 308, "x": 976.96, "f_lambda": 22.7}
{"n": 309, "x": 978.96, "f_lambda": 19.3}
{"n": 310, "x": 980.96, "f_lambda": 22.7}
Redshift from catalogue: 0.18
